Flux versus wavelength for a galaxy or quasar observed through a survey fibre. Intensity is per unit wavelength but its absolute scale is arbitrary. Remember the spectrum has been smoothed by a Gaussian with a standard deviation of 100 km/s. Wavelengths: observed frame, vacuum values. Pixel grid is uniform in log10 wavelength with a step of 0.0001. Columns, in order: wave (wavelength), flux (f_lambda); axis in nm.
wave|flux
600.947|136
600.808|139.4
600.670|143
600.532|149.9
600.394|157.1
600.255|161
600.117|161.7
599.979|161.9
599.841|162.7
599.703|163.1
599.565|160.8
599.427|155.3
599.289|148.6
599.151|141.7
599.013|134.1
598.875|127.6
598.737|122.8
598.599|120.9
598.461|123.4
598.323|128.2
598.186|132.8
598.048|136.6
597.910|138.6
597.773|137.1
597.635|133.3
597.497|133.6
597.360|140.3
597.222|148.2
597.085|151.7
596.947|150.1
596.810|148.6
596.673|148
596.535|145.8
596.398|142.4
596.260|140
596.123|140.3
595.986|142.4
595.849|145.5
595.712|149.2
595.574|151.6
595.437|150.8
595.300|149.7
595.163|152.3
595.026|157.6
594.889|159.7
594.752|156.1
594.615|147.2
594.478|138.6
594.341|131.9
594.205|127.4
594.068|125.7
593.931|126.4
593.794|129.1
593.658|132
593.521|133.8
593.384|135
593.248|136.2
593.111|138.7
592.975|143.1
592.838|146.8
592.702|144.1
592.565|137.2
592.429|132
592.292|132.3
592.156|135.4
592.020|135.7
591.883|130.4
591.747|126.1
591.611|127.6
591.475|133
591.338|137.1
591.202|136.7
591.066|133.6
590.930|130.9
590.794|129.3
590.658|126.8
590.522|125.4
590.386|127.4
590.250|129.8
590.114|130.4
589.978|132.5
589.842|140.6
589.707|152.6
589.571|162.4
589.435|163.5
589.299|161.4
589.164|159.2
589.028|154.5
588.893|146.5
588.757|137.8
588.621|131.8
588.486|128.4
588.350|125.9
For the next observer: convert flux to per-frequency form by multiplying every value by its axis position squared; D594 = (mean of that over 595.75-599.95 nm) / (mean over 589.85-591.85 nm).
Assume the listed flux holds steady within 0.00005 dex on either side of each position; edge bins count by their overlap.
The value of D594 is 1.11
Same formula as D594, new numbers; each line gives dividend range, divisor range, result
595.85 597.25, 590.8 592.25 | 1.12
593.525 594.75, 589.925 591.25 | 1.04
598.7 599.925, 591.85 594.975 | 1.09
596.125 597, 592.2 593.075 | 1.06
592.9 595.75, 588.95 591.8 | 1.03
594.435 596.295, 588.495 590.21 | 1.04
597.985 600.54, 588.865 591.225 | 1.06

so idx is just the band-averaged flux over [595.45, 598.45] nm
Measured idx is 142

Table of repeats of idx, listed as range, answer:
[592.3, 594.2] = 135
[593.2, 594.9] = 136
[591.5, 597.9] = 141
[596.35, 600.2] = 143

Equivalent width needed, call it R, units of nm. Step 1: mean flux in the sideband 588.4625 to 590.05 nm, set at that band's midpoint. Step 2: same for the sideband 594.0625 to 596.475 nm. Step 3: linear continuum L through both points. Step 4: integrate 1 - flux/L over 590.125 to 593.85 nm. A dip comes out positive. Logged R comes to 0.34 nm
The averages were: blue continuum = 148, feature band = 134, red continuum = 145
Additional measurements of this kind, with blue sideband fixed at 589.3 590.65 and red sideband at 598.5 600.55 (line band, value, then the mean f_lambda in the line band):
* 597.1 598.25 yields 0.067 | 138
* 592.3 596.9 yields 0.081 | 142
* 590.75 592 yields 0.089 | 132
